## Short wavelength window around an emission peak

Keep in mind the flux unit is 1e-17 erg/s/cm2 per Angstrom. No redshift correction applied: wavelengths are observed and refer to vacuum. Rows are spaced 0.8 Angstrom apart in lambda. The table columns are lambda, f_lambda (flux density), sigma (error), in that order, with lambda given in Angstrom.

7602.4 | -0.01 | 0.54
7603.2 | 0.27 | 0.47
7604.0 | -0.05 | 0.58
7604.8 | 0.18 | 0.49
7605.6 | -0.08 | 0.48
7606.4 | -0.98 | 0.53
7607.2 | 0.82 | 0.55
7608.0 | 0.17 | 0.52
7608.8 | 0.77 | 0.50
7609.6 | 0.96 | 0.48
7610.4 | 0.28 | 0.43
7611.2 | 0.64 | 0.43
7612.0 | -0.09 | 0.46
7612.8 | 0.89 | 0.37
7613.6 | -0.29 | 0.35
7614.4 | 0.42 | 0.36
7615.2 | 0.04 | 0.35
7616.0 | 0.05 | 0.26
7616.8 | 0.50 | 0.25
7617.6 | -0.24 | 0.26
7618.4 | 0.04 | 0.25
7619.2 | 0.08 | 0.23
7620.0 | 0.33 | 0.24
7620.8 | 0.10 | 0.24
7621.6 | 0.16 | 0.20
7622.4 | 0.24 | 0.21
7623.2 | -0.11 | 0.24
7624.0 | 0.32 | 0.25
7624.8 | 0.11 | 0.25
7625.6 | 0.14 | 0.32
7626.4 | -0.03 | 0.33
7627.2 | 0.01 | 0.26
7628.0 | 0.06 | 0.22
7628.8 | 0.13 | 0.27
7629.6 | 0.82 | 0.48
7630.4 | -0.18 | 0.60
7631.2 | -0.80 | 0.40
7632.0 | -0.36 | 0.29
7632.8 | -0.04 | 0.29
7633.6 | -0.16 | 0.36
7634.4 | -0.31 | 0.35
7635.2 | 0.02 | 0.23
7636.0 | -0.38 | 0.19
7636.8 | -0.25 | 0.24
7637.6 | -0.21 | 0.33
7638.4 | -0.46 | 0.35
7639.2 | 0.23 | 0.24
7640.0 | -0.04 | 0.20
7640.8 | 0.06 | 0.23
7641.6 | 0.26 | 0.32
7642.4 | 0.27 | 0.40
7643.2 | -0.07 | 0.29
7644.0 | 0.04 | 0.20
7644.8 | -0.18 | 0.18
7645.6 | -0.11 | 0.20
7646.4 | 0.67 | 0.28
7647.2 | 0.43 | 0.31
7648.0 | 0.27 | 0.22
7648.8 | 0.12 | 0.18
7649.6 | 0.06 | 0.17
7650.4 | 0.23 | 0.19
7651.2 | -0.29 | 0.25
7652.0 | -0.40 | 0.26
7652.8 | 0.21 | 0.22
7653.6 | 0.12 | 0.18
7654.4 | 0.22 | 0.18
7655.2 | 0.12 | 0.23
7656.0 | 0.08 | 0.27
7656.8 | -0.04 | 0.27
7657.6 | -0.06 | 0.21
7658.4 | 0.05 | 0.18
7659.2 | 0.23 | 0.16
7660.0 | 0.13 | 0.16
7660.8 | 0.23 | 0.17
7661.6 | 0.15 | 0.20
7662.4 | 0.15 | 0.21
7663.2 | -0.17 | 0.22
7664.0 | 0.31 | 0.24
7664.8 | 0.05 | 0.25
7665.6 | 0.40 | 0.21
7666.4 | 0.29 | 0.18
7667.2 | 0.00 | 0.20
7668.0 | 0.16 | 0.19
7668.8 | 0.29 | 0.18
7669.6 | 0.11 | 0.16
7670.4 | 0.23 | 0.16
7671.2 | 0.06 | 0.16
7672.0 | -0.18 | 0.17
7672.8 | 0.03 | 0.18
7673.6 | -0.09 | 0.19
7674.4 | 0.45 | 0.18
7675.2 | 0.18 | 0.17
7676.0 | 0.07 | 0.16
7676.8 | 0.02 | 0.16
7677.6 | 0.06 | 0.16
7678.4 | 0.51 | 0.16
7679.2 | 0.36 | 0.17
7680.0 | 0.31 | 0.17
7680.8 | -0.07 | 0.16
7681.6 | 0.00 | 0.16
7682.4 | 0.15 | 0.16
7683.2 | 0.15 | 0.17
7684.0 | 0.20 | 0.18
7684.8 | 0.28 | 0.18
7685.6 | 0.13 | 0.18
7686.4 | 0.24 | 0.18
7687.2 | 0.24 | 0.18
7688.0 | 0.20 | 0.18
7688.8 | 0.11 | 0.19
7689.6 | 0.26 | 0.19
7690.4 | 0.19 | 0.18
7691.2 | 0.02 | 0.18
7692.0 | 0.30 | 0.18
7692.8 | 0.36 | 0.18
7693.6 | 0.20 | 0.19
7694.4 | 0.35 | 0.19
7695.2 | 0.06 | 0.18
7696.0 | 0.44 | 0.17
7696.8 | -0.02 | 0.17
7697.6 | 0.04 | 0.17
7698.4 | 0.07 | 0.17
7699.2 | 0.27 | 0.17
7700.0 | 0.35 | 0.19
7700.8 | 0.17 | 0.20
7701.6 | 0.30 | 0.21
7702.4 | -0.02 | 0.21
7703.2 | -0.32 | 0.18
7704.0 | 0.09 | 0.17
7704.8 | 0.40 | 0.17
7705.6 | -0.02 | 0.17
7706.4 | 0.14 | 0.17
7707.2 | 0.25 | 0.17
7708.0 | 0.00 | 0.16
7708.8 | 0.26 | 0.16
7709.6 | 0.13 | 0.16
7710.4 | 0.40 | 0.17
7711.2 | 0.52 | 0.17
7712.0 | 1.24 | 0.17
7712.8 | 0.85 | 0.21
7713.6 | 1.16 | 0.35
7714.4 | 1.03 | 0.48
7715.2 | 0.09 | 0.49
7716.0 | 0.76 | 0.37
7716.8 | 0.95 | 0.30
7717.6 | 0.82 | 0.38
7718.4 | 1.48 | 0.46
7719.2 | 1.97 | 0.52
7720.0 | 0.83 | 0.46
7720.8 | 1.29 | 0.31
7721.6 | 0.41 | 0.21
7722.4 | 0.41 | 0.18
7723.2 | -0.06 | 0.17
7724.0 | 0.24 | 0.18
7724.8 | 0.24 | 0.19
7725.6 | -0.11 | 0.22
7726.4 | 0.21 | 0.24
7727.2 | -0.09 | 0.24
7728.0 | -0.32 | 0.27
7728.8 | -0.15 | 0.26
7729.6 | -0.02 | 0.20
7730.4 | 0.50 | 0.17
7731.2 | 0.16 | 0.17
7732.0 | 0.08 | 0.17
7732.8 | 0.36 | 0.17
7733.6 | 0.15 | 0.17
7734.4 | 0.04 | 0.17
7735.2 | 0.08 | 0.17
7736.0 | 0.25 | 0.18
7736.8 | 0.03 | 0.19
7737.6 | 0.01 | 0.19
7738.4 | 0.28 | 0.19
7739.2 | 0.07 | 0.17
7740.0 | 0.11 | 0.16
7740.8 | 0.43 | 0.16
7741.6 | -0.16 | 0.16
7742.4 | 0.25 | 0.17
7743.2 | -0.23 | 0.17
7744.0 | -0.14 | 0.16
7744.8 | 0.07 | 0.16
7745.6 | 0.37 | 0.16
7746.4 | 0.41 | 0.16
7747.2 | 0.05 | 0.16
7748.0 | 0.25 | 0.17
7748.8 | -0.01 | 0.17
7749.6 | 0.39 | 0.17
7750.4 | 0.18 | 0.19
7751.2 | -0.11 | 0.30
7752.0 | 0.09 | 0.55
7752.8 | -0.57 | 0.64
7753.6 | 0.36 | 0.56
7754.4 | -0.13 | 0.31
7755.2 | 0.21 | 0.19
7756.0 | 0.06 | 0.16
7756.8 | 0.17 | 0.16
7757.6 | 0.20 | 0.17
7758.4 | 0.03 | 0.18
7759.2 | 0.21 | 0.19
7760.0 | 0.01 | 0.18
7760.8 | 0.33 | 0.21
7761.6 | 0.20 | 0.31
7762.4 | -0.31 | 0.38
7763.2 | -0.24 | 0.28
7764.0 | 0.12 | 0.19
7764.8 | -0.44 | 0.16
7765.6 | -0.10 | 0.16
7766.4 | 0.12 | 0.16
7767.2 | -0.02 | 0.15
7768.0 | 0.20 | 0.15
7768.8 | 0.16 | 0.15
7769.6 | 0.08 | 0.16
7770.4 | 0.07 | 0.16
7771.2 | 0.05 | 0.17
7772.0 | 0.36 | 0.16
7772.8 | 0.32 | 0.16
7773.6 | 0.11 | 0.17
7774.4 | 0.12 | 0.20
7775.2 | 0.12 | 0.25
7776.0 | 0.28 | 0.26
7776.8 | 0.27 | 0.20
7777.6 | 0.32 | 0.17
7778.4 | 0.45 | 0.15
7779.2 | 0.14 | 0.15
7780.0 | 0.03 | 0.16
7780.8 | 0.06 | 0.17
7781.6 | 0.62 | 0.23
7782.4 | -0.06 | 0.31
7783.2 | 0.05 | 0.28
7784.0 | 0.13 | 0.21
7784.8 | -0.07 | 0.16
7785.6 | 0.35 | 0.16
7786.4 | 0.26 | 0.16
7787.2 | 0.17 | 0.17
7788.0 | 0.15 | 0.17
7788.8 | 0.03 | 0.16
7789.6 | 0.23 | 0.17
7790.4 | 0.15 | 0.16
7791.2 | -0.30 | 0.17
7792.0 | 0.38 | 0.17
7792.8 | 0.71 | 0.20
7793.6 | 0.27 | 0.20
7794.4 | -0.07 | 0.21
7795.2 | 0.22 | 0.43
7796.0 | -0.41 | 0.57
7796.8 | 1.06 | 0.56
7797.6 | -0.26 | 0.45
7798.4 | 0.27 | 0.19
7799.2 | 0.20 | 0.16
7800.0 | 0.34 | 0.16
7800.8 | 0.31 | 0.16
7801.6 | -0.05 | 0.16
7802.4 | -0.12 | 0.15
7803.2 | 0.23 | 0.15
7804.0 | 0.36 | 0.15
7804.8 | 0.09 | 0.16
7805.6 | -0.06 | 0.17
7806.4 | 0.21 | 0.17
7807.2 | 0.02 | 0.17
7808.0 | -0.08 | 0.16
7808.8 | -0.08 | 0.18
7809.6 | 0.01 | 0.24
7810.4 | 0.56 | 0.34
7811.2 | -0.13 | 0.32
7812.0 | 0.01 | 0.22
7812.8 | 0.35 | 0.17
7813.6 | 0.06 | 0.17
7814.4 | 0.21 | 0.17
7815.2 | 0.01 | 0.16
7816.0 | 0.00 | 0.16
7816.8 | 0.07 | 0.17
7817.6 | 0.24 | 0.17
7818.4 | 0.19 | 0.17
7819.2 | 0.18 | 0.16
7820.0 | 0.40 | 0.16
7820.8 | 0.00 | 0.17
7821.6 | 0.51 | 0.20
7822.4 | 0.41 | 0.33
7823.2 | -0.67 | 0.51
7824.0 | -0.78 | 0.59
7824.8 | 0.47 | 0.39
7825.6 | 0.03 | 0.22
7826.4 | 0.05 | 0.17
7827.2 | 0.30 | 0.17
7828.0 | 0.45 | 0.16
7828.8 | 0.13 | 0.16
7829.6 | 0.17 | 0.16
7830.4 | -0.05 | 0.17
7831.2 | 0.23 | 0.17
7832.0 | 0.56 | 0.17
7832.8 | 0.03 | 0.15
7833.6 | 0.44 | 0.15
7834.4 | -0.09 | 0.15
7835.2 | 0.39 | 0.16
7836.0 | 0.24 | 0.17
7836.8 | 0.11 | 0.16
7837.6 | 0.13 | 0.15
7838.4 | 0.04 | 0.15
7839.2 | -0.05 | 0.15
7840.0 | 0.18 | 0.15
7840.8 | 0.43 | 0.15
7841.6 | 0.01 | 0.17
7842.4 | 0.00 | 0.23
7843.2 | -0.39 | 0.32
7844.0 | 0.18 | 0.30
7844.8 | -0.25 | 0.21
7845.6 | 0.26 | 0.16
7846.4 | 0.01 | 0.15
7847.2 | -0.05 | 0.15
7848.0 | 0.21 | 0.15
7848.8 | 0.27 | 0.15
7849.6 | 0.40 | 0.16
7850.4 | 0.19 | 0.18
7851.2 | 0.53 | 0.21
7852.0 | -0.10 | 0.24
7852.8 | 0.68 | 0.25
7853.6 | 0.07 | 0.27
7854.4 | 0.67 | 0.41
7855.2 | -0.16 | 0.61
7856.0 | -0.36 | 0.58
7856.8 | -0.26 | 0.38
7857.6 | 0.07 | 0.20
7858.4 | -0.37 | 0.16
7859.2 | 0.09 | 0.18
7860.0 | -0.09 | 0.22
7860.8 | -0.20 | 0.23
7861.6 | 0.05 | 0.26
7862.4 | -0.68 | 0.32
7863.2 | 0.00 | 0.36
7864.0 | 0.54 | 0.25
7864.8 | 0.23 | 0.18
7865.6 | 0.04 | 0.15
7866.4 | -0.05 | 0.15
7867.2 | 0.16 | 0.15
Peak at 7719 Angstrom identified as [O II] 3727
